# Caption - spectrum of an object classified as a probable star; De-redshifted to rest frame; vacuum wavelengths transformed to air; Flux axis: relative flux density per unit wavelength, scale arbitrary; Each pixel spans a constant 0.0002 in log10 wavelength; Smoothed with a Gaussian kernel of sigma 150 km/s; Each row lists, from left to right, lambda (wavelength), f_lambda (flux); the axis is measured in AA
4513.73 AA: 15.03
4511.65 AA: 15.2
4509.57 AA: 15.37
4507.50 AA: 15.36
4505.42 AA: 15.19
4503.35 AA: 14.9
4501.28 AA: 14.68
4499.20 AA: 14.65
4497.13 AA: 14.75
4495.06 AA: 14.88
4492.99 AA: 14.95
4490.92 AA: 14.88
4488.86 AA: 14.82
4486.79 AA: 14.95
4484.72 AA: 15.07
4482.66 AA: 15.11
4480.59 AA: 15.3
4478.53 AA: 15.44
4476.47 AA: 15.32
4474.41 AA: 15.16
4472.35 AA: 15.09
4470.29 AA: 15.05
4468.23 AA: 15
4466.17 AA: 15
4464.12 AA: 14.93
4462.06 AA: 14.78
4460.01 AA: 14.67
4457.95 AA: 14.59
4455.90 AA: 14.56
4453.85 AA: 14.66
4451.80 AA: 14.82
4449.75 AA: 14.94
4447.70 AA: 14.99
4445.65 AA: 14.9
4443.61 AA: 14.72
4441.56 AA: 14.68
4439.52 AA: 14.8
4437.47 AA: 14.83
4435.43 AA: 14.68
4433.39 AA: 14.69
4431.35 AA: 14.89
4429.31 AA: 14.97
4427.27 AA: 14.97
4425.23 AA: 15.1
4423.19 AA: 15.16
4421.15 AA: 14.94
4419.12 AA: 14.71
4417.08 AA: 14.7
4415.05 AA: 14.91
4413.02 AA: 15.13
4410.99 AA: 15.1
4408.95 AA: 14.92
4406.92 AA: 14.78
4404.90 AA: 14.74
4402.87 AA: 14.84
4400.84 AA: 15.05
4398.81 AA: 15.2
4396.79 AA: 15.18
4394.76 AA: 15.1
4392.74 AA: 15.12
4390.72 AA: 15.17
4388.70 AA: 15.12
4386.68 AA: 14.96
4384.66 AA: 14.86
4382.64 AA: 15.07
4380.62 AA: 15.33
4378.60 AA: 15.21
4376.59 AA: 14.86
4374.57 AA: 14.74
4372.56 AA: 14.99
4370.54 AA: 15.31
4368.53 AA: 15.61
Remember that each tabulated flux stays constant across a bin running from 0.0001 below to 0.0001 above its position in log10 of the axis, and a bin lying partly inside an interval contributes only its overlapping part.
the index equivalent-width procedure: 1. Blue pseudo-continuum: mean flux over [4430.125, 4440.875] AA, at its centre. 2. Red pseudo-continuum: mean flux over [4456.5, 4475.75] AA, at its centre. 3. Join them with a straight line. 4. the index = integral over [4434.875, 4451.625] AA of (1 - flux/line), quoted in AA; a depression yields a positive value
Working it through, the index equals 0.0 AA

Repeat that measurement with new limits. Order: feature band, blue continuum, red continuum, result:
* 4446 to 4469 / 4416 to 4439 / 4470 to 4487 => 0.4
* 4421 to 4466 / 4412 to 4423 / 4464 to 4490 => 0.5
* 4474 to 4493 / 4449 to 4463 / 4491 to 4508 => -0.4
